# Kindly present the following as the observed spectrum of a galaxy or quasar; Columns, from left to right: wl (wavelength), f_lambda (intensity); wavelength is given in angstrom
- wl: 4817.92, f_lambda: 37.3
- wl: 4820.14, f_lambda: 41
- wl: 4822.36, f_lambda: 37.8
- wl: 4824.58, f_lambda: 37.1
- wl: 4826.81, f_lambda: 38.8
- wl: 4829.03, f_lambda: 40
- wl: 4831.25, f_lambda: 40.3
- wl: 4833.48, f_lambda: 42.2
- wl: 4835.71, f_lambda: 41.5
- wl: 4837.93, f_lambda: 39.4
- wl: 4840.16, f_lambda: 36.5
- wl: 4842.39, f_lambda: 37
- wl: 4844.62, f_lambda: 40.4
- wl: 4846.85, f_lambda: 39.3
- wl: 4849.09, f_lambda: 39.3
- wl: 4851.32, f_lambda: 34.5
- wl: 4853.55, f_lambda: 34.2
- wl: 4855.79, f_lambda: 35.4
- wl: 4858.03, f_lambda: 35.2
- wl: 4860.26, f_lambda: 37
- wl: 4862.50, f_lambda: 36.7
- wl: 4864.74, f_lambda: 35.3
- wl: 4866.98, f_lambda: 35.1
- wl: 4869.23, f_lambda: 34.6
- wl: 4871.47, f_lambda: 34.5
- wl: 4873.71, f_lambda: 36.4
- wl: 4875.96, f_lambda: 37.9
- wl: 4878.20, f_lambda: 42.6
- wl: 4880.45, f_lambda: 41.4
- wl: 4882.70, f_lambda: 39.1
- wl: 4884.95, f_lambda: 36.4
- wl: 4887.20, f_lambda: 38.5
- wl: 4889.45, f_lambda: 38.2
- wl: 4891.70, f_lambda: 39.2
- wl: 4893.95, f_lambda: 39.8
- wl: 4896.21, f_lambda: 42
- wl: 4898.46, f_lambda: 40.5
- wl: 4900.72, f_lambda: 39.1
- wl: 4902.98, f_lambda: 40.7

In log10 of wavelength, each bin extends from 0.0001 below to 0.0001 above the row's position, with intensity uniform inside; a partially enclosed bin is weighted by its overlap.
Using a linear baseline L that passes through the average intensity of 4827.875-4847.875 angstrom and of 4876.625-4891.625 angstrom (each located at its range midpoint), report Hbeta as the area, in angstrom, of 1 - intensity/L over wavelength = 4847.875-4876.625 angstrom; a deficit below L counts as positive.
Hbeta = 2.6 angstrom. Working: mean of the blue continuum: 39.6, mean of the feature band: 35.8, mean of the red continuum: 39.3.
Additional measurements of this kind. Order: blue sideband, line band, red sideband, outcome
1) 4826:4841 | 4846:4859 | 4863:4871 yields 0.3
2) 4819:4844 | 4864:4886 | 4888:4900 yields 1.3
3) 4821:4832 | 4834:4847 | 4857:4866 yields -0.5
